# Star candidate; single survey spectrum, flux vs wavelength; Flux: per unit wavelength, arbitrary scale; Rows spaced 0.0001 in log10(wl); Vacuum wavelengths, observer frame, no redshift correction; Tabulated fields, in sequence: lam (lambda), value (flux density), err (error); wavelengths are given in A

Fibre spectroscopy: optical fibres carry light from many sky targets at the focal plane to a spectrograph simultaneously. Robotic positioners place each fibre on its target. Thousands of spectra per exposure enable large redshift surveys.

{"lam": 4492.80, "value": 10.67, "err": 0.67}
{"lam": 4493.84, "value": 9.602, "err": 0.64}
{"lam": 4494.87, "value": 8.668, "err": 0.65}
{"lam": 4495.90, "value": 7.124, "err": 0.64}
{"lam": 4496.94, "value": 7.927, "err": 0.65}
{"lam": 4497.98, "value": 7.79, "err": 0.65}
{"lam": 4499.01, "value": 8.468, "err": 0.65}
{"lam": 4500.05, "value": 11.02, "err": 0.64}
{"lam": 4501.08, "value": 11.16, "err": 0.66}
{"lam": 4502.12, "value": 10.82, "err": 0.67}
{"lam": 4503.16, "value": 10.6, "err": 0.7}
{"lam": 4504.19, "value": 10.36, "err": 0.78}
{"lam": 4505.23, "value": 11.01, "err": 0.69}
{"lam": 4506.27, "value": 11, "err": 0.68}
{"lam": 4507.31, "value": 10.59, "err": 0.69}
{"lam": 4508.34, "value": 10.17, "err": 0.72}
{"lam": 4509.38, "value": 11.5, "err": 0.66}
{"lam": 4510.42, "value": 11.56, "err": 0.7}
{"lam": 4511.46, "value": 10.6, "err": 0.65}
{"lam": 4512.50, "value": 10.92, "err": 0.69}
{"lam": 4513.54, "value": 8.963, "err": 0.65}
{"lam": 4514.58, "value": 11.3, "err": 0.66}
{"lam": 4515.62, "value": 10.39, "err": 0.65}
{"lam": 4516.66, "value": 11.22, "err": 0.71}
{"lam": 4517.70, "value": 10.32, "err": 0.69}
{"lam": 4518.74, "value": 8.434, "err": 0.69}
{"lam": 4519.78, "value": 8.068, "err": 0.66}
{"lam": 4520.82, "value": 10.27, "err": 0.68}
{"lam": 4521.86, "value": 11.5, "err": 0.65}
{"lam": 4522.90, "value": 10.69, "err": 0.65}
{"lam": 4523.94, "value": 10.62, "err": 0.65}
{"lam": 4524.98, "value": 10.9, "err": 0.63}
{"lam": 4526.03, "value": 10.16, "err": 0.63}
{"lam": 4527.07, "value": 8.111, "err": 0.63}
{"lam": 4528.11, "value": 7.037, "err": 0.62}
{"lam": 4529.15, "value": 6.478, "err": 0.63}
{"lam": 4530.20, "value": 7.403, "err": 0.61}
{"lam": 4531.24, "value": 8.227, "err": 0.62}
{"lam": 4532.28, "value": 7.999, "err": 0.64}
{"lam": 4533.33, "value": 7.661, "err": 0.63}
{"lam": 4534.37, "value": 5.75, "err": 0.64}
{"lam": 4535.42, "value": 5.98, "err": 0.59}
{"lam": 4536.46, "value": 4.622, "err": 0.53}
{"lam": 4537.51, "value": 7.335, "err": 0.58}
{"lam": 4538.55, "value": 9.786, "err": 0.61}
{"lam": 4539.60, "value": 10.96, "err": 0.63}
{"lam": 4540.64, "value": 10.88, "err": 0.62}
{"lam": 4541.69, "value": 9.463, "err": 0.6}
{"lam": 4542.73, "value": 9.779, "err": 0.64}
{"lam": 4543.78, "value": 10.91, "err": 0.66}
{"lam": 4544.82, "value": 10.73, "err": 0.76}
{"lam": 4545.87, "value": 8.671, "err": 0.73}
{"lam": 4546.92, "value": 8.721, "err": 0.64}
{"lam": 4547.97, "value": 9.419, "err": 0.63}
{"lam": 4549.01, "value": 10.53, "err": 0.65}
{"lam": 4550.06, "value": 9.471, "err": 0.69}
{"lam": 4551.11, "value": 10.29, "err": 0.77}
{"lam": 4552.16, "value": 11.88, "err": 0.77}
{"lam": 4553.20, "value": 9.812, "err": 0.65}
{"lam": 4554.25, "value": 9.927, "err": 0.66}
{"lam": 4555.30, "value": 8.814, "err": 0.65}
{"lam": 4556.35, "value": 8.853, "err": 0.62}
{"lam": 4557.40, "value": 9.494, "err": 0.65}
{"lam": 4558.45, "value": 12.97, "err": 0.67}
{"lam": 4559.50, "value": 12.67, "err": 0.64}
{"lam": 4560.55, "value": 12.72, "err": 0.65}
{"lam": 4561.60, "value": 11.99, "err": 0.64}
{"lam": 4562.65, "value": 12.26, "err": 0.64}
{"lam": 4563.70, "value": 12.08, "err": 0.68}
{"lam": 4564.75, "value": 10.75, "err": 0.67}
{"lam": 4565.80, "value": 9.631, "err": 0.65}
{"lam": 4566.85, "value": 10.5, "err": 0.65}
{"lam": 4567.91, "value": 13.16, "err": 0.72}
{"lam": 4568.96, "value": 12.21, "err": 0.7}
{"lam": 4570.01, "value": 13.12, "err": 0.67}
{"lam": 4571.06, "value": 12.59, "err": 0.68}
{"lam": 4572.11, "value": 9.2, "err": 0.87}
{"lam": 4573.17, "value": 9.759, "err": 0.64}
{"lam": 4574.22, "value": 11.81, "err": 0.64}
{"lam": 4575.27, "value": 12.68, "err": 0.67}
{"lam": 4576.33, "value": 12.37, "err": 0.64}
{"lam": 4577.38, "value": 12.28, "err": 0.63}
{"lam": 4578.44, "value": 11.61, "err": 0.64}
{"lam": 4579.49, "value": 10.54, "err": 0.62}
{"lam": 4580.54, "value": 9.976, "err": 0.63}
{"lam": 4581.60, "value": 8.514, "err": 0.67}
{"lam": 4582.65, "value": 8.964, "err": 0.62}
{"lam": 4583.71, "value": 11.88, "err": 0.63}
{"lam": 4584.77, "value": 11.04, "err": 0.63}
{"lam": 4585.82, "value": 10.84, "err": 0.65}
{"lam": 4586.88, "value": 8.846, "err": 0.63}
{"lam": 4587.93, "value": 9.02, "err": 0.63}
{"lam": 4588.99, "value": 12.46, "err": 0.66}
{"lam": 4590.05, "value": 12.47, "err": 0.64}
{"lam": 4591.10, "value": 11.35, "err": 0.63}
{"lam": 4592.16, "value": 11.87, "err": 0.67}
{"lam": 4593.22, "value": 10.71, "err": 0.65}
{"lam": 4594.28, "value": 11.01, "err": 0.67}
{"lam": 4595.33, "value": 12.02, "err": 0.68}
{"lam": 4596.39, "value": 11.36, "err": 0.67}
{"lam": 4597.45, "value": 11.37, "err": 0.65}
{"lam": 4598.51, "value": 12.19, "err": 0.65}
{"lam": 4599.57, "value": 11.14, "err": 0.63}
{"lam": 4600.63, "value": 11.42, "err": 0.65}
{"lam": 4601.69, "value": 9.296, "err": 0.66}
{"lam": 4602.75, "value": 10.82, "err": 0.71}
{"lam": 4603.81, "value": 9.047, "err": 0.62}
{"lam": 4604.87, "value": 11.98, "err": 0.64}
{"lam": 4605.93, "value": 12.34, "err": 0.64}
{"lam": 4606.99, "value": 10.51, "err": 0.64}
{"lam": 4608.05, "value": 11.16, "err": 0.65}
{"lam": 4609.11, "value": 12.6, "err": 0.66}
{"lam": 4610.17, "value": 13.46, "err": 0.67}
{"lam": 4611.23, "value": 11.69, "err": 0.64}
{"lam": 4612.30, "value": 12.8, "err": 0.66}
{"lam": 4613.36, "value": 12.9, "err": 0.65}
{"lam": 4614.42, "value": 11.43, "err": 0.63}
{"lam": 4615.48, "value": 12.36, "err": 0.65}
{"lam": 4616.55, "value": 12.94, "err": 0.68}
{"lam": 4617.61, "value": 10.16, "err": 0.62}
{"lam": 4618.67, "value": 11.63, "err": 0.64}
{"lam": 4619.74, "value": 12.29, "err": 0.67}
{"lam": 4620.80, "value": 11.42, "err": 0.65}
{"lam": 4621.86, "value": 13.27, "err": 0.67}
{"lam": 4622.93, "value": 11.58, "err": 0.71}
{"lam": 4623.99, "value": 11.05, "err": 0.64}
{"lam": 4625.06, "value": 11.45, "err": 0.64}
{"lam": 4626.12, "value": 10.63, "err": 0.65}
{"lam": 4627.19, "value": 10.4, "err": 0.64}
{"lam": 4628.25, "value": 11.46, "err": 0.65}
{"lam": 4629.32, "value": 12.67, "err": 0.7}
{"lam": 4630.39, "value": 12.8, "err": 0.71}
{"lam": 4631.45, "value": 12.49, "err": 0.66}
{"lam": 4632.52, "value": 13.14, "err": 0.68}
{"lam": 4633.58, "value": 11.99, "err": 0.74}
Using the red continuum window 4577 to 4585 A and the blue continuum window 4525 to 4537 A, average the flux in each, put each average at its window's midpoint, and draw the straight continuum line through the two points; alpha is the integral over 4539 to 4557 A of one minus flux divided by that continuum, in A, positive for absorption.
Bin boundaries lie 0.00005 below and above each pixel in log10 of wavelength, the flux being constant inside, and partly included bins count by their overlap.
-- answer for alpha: -3.2 A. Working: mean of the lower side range 7.37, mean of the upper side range 10.5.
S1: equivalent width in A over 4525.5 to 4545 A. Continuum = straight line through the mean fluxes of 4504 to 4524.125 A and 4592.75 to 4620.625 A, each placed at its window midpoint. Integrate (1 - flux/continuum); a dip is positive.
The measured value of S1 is 4.34 A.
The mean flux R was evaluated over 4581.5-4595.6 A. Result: 10.8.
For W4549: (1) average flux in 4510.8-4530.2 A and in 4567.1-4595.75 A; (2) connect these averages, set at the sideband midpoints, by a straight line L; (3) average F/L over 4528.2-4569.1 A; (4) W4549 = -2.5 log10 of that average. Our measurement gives 0.08 mag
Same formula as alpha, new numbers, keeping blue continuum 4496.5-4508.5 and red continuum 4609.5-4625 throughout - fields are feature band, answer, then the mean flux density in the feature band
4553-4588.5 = 0.86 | 11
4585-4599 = 0.53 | 11.2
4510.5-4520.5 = 0.21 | 10.1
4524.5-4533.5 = 1.97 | 8.22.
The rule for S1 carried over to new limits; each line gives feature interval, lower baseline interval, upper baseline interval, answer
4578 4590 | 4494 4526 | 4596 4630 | 0.8 A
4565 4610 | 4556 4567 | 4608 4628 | 1.7 A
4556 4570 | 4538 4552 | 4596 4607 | -1.7 A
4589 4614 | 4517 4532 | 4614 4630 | -1.0 A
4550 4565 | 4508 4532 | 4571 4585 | -0.7 A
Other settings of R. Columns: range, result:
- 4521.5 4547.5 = 8.8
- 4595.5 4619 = 11.6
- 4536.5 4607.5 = 10.8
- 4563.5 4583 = 11.2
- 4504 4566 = 9.84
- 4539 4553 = 10.1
